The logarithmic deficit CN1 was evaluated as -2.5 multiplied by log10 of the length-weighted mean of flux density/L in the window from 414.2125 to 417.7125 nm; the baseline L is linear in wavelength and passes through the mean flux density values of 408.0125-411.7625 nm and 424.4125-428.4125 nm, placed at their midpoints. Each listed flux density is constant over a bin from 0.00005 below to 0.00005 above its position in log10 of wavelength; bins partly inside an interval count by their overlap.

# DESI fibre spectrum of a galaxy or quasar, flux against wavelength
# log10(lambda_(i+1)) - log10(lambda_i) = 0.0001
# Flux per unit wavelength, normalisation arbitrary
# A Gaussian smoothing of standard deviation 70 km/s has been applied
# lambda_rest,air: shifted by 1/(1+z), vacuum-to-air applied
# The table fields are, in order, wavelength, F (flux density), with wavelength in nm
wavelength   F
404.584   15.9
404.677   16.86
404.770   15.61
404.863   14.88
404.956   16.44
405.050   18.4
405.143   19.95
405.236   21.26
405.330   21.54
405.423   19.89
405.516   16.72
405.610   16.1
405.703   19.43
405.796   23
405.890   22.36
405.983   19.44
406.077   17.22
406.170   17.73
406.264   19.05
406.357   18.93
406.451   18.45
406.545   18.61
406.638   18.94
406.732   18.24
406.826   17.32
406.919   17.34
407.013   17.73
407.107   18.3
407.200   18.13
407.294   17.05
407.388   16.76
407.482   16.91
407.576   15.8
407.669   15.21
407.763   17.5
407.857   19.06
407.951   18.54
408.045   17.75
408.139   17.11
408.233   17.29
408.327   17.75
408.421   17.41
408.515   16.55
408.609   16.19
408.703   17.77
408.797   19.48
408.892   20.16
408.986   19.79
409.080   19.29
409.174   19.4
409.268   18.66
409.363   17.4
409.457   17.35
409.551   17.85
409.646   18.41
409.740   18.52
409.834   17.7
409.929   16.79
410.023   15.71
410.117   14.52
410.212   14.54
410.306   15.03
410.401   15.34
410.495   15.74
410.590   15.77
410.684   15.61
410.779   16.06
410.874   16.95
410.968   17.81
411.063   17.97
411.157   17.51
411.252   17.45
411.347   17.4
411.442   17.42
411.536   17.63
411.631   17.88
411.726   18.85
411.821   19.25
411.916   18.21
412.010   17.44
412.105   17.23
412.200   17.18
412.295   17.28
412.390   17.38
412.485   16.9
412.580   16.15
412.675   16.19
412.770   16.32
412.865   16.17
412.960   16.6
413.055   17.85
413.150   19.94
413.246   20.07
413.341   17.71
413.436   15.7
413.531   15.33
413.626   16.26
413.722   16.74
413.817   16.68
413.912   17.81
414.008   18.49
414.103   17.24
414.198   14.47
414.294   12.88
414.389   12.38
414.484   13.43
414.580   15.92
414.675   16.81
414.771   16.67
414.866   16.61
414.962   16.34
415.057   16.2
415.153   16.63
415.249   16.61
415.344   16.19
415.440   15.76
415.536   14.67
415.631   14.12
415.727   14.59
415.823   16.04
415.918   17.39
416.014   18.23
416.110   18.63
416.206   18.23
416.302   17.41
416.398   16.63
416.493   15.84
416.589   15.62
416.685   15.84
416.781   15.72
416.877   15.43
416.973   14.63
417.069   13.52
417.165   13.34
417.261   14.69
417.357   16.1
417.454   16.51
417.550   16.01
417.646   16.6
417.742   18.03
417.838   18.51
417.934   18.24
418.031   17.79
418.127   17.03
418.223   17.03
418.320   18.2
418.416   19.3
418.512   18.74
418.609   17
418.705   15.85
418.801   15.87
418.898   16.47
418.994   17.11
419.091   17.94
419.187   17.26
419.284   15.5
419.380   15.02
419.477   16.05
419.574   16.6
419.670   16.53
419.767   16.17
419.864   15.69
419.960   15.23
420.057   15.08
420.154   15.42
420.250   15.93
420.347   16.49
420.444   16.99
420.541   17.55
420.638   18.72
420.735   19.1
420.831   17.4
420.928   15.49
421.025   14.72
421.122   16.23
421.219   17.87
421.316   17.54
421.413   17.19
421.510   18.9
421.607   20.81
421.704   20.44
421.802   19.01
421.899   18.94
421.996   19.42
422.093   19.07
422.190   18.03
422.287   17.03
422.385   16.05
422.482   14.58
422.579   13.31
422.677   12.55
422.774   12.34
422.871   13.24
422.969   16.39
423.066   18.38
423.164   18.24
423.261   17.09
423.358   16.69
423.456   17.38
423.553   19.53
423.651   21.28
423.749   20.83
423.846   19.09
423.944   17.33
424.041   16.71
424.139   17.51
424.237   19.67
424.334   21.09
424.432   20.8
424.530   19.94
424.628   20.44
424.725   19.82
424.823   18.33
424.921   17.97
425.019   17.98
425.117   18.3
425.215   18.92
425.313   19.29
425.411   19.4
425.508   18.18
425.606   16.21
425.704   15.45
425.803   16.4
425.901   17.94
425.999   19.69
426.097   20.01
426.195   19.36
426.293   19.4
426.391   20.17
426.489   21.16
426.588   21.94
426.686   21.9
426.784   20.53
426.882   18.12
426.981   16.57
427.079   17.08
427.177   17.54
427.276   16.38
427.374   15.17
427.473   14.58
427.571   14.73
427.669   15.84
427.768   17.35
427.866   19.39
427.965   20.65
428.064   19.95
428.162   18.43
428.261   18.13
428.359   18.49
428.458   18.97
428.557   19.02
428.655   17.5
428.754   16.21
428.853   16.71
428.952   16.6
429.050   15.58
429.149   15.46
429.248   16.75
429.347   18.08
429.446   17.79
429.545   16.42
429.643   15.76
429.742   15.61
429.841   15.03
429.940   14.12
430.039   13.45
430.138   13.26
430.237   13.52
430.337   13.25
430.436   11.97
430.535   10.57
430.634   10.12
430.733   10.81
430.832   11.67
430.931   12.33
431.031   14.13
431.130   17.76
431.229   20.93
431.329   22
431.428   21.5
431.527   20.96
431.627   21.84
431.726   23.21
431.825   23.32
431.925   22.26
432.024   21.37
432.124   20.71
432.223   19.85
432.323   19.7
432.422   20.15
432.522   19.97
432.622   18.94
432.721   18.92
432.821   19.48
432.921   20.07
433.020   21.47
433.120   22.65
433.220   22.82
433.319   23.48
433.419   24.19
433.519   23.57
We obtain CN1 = 0.13 mag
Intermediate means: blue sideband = 17.3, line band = 15.8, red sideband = 18.5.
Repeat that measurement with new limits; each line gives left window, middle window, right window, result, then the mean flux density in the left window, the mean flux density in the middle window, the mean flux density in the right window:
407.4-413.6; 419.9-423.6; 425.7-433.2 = 0.04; 17.3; 17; 17.8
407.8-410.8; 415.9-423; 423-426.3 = 0.09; 17.3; 16.7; 18.6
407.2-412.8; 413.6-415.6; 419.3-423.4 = 0.08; 17.3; 15.9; 16.7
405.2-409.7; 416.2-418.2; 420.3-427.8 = 0.12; 18.3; 16.2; 17.9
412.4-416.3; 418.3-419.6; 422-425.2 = 0.01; 16.4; 16.9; 17.8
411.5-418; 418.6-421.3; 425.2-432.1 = 0.02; 16.5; 16.5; 17.4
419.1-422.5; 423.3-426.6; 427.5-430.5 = -0.13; 17.1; 18.9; 16.4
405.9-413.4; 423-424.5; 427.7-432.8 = -0.08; 17.5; 18.8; 17.4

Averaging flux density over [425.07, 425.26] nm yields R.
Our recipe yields 18.6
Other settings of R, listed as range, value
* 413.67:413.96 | 17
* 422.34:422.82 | 13.8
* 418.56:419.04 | 16.5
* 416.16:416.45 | 17.4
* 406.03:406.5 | 18.3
